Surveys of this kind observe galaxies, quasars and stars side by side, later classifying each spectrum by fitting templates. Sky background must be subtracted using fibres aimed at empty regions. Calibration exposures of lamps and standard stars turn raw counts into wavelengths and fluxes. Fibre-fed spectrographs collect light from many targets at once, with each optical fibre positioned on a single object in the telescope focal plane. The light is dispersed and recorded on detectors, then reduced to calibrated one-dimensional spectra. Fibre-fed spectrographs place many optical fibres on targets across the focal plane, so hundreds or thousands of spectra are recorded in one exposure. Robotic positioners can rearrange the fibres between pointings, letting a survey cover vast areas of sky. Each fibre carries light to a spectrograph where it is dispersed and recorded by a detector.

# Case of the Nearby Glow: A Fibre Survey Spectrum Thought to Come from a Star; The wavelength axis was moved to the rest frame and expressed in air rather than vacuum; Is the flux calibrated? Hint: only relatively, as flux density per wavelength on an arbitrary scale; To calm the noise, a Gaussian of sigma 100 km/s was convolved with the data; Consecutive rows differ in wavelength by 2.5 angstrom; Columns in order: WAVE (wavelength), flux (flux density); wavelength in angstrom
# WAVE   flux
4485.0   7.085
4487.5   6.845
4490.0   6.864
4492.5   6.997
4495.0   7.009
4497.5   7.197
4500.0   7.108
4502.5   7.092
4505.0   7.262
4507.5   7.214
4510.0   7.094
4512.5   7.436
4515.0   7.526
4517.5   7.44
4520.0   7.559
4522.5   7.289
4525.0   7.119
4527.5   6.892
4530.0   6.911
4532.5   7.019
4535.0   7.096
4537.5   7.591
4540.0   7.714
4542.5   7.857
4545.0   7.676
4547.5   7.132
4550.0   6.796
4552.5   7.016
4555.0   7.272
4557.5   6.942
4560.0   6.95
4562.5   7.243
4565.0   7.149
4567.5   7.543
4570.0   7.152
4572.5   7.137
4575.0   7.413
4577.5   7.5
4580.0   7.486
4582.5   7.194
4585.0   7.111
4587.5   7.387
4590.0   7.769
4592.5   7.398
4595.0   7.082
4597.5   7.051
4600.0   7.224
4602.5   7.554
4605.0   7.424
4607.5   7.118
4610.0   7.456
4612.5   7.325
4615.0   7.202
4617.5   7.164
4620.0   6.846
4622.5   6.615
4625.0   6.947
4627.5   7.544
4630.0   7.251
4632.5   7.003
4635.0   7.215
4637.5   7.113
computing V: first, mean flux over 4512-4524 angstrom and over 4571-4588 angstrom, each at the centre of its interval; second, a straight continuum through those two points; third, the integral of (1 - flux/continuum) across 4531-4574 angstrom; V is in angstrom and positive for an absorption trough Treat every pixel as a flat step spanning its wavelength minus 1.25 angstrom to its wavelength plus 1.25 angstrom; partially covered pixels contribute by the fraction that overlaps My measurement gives 0.7 angstrom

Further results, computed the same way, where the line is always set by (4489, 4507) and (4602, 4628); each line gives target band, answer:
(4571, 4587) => -0.35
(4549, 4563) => 0.20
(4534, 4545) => -0.73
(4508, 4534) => -0.45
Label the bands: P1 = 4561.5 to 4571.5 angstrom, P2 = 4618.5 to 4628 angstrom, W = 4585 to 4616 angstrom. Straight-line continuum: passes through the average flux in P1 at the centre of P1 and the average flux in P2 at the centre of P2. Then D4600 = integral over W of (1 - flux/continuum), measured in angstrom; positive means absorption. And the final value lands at -1.08 angstrom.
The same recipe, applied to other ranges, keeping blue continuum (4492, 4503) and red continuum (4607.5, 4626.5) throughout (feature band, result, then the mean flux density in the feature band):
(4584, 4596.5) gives -0.5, 7.35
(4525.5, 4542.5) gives -0.4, 7.25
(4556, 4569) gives -0.1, 7.17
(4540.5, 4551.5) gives -0.5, 7.38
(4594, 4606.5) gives -0.3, 7.27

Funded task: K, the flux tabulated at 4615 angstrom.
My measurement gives 7.202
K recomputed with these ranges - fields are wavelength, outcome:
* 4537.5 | 7.591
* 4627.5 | 7.544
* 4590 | 7.769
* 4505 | 7.262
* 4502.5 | 7.092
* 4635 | 7.215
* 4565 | 7.149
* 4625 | 6.947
